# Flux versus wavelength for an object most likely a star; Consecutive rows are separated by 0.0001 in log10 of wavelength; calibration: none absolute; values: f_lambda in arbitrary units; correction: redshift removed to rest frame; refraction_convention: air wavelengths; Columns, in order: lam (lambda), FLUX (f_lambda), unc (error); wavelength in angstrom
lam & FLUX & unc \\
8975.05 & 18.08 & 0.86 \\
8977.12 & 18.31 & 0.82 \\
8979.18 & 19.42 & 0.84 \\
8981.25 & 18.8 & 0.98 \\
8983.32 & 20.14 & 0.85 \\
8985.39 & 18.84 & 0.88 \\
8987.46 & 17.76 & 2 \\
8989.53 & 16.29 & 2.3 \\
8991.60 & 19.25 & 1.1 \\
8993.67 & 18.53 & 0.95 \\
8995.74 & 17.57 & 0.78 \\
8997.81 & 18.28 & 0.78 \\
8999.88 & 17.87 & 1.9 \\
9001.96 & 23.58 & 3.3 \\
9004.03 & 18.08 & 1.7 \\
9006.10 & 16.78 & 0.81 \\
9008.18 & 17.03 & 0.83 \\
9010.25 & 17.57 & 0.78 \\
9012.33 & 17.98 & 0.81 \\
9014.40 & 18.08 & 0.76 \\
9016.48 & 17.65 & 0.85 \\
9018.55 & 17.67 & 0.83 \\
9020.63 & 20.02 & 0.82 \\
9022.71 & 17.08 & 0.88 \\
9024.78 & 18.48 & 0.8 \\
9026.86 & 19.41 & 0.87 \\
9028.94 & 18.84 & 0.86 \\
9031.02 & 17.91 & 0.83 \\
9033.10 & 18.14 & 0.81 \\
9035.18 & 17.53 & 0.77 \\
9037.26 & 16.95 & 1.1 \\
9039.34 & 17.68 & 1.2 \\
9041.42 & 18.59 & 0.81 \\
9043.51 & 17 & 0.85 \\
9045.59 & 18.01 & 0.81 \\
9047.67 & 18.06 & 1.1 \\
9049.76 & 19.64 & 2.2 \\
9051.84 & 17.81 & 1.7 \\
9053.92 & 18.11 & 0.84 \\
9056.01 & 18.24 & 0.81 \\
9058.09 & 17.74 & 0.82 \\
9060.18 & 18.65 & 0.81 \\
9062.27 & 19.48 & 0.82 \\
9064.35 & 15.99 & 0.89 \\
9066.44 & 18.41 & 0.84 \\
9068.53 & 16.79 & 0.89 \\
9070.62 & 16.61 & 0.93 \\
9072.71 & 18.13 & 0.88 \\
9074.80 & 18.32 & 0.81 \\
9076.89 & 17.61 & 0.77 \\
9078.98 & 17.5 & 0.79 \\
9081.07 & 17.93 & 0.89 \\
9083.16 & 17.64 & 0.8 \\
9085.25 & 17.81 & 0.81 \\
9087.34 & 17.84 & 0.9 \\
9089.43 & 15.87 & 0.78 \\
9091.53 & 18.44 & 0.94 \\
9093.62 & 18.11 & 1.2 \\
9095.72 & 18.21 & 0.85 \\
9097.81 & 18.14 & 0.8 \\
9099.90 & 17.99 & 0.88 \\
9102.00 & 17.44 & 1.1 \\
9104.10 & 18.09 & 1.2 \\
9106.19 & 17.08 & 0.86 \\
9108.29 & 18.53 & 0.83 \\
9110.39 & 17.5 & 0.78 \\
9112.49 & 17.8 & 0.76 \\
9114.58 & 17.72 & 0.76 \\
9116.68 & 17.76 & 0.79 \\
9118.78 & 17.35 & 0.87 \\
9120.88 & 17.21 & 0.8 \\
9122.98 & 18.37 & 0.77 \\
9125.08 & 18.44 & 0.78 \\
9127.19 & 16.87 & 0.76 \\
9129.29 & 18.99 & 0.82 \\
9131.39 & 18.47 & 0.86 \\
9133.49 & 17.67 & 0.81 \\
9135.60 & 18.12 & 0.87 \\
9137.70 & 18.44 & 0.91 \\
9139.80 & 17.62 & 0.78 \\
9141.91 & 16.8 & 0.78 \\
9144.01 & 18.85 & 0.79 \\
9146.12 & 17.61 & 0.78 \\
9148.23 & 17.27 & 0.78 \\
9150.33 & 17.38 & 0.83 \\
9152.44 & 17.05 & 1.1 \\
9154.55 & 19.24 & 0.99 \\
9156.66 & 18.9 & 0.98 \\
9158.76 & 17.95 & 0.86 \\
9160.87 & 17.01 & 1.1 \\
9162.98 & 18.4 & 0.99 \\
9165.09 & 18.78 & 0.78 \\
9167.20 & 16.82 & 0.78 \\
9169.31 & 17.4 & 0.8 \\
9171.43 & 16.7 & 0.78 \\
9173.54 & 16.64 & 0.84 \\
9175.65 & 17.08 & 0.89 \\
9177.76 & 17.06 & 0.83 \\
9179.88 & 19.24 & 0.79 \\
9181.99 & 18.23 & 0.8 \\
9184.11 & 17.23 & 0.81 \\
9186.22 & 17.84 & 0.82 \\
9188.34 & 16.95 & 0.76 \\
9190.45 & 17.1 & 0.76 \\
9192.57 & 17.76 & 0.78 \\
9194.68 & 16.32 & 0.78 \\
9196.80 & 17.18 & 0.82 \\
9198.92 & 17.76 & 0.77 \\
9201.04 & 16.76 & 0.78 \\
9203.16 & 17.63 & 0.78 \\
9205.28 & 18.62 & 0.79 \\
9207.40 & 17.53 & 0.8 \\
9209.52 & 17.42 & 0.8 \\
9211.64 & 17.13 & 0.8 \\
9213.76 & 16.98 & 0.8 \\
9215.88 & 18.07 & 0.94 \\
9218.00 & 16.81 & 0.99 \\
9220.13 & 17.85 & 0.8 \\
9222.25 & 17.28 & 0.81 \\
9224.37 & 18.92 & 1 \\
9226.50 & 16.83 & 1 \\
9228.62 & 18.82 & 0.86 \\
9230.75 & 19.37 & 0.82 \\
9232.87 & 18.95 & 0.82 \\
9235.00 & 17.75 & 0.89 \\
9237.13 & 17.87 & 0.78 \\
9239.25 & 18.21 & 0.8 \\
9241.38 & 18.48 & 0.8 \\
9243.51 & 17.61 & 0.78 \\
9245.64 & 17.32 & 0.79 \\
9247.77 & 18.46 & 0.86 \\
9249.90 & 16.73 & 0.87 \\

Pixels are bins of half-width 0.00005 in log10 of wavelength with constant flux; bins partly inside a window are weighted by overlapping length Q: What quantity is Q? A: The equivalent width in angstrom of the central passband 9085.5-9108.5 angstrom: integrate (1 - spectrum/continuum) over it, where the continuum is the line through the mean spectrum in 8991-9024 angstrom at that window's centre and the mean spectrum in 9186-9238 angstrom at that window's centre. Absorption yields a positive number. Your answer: 0.3 angstrom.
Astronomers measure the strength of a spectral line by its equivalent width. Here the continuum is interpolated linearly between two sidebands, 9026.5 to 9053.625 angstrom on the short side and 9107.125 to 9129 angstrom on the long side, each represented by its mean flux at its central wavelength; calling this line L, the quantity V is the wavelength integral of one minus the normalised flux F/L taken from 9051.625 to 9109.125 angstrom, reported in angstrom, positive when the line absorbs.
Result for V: 0.4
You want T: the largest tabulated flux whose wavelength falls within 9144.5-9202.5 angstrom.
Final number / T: 19.24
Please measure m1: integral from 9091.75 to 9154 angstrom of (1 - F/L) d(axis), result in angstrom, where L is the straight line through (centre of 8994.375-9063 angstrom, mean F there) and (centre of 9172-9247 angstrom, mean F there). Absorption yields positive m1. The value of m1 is 0.3 angstrom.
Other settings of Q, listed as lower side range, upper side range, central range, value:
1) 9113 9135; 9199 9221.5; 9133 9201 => 0.3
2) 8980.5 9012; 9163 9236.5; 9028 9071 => 0.6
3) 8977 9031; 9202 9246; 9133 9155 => 0.4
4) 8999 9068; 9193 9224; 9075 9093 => 0.3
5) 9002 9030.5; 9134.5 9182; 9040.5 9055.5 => 0.0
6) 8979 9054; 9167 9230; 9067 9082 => 0.4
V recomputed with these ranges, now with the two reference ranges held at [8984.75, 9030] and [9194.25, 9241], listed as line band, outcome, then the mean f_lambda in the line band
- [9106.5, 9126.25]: 0.2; 17.8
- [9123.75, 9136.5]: -0.1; 18.1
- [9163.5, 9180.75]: 0.4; 17.5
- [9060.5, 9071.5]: 0.4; 17.5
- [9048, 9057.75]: -0.1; 18.4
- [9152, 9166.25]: -0.3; 18.2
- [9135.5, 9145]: 0.0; 18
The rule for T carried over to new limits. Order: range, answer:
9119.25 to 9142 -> 18.99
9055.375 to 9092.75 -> 19.48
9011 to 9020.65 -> 20.02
